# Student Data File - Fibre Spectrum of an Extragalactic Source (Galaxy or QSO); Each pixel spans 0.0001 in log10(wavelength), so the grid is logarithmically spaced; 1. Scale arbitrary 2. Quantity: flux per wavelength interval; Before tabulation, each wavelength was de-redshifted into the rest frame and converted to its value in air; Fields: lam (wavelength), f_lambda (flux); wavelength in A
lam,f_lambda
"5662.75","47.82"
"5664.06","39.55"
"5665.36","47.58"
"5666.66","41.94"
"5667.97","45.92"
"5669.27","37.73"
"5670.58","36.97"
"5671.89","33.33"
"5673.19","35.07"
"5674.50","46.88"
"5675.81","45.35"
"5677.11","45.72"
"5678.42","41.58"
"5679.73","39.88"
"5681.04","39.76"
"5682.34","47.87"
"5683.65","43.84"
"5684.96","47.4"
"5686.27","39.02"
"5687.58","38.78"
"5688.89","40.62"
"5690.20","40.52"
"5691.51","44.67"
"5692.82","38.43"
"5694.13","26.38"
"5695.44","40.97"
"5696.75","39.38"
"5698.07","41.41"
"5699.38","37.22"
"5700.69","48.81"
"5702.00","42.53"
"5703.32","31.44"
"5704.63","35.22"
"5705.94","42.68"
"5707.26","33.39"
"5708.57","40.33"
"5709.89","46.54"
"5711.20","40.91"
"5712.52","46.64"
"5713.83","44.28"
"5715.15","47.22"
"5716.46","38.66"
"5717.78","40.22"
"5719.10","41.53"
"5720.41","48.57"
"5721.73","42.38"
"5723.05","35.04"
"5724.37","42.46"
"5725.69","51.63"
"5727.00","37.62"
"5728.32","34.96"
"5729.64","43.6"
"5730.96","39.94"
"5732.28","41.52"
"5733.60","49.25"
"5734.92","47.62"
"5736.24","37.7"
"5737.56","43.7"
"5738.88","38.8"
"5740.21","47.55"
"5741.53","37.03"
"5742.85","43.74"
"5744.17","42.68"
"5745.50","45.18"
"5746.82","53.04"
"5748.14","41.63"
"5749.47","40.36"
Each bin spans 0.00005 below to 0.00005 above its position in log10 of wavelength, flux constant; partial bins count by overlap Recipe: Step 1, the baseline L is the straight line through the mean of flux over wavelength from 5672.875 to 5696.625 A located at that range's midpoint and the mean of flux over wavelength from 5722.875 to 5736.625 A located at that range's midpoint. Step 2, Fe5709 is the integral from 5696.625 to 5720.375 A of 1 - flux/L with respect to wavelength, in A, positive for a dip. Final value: 0.3 A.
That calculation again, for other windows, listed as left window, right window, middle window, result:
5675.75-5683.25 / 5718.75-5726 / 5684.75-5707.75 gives 2.1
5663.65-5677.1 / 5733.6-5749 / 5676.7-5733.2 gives 1.7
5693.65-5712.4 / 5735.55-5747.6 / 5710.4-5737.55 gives -0.8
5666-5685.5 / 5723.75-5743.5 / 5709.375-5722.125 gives -0.4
